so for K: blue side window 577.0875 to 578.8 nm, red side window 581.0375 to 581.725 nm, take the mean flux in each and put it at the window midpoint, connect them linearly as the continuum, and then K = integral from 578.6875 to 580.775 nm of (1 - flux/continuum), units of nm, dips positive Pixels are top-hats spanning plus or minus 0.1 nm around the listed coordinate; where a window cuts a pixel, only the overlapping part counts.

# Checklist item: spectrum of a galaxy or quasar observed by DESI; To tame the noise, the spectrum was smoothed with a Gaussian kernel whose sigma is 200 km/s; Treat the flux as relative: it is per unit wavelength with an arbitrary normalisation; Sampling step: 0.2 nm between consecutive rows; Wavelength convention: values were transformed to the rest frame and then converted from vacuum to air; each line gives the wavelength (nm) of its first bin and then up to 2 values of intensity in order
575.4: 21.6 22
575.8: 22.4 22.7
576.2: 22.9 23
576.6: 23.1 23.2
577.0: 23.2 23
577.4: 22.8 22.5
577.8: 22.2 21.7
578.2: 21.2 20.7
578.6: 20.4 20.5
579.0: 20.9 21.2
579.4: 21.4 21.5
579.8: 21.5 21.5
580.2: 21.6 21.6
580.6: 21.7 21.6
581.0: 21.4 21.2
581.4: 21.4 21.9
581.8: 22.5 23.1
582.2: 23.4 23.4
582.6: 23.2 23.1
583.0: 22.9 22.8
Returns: 0.03 nm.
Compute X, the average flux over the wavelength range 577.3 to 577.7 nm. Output 22.6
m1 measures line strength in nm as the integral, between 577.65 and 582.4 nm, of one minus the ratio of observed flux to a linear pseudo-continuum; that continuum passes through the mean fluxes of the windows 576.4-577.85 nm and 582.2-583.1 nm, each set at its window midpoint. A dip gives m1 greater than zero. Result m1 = 0.29 nm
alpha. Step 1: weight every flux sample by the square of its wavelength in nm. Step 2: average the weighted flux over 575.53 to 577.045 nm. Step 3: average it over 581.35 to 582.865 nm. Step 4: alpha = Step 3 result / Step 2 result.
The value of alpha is 1.0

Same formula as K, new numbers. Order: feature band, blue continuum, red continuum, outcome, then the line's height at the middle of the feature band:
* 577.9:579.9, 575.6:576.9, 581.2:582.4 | 0.14 nm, 22.6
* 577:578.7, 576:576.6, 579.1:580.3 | 0.03 nm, 22.3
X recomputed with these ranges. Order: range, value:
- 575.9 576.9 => 23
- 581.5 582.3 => 22.7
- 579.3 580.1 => 21.5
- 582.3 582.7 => 23.3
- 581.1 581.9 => 21.8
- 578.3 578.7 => 20.5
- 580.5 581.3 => 21.5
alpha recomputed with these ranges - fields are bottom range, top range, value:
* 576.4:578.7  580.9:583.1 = 1.03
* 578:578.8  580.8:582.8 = 1.09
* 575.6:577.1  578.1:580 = 0.93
